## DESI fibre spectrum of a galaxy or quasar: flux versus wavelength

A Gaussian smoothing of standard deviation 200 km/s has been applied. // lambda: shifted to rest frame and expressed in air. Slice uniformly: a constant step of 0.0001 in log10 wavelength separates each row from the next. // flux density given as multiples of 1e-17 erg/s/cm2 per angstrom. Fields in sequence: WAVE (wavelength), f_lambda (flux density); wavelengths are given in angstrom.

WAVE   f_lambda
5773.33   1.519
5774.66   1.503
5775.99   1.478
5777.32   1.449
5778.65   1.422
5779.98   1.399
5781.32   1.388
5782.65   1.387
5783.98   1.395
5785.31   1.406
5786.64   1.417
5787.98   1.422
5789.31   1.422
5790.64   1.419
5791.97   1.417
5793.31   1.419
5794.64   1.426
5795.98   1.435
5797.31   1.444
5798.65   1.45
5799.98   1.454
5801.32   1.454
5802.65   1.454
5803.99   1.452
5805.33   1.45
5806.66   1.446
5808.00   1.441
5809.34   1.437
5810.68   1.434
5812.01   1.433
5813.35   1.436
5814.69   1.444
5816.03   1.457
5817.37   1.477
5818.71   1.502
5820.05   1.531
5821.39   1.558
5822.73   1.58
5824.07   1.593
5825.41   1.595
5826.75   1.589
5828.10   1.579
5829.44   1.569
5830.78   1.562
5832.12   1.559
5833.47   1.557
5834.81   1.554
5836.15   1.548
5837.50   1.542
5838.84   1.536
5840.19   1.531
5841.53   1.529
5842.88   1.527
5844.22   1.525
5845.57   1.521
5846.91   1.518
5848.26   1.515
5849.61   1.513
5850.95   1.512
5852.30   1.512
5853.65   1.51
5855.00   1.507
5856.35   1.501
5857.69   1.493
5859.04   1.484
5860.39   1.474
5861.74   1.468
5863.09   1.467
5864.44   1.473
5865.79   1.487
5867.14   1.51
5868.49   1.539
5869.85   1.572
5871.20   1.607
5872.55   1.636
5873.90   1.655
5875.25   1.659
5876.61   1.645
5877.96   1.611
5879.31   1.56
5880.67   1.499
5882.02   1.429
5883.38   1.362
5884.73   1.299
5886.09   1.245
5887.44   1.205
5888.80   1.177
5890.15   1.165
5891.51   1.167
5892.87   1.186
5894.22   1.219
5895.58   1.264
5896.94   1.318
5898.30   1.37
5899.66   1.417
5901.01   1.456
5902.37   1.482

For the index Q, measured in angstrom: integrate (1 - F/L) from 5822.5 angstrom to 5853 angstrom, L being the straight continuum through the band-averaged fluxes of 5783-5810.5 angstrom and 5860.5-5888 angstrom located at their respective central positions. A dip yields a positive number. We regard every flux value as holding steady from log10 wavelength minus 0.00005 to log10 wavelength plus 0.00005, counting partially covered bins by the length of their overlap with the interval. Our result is -1.6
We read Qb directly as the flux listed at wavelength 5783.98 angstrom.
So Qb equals 1.395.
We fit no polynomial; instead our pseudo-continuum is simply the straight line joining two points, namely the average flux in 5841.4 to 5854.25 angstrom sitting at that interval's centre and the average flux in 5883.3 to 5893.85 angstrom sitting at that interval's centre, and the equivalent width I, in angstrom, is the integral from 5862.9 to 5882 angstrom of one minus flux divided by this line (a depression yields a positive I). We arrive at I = -3.3 angstrom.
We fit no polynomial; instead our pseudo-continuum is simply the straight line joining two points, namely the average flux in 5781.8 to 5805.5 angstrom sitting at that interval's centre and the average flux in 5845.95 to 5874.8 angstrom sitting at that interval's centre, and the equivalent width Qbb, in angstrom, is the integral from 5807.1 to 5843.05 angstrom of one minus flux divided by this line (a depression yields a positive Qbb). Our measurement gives -1.2 angstrom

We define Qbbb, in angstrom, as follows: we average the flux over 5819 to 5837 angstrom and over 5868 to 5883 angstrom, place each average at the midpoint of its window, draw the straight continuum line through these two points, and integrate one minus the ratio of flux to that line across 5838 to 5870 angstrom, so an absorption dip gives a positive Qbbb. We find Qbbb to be 1.3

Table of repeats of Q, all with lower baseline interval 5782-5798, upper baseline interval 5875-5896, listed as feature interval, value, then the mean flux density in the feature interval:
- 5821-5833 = -1.6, 1.58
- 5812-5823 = -0.7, 1.49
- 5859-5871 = -1.2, 1.5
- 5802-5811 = -0.3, 1.44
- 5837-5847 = -1.1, 1.53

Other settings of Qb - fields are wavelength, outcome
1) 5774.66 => 1.503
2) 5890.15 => 1.165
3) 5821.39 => 1.558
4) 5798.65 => 1.45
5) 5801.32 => 1.454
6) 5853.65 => 1.51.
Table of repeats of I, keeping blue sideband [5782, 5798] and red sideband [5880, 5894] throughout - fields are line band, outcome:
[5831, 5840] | -1.3 angstrom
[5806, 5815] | -0.3 angstrom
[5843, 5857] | -2.0 angstrom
